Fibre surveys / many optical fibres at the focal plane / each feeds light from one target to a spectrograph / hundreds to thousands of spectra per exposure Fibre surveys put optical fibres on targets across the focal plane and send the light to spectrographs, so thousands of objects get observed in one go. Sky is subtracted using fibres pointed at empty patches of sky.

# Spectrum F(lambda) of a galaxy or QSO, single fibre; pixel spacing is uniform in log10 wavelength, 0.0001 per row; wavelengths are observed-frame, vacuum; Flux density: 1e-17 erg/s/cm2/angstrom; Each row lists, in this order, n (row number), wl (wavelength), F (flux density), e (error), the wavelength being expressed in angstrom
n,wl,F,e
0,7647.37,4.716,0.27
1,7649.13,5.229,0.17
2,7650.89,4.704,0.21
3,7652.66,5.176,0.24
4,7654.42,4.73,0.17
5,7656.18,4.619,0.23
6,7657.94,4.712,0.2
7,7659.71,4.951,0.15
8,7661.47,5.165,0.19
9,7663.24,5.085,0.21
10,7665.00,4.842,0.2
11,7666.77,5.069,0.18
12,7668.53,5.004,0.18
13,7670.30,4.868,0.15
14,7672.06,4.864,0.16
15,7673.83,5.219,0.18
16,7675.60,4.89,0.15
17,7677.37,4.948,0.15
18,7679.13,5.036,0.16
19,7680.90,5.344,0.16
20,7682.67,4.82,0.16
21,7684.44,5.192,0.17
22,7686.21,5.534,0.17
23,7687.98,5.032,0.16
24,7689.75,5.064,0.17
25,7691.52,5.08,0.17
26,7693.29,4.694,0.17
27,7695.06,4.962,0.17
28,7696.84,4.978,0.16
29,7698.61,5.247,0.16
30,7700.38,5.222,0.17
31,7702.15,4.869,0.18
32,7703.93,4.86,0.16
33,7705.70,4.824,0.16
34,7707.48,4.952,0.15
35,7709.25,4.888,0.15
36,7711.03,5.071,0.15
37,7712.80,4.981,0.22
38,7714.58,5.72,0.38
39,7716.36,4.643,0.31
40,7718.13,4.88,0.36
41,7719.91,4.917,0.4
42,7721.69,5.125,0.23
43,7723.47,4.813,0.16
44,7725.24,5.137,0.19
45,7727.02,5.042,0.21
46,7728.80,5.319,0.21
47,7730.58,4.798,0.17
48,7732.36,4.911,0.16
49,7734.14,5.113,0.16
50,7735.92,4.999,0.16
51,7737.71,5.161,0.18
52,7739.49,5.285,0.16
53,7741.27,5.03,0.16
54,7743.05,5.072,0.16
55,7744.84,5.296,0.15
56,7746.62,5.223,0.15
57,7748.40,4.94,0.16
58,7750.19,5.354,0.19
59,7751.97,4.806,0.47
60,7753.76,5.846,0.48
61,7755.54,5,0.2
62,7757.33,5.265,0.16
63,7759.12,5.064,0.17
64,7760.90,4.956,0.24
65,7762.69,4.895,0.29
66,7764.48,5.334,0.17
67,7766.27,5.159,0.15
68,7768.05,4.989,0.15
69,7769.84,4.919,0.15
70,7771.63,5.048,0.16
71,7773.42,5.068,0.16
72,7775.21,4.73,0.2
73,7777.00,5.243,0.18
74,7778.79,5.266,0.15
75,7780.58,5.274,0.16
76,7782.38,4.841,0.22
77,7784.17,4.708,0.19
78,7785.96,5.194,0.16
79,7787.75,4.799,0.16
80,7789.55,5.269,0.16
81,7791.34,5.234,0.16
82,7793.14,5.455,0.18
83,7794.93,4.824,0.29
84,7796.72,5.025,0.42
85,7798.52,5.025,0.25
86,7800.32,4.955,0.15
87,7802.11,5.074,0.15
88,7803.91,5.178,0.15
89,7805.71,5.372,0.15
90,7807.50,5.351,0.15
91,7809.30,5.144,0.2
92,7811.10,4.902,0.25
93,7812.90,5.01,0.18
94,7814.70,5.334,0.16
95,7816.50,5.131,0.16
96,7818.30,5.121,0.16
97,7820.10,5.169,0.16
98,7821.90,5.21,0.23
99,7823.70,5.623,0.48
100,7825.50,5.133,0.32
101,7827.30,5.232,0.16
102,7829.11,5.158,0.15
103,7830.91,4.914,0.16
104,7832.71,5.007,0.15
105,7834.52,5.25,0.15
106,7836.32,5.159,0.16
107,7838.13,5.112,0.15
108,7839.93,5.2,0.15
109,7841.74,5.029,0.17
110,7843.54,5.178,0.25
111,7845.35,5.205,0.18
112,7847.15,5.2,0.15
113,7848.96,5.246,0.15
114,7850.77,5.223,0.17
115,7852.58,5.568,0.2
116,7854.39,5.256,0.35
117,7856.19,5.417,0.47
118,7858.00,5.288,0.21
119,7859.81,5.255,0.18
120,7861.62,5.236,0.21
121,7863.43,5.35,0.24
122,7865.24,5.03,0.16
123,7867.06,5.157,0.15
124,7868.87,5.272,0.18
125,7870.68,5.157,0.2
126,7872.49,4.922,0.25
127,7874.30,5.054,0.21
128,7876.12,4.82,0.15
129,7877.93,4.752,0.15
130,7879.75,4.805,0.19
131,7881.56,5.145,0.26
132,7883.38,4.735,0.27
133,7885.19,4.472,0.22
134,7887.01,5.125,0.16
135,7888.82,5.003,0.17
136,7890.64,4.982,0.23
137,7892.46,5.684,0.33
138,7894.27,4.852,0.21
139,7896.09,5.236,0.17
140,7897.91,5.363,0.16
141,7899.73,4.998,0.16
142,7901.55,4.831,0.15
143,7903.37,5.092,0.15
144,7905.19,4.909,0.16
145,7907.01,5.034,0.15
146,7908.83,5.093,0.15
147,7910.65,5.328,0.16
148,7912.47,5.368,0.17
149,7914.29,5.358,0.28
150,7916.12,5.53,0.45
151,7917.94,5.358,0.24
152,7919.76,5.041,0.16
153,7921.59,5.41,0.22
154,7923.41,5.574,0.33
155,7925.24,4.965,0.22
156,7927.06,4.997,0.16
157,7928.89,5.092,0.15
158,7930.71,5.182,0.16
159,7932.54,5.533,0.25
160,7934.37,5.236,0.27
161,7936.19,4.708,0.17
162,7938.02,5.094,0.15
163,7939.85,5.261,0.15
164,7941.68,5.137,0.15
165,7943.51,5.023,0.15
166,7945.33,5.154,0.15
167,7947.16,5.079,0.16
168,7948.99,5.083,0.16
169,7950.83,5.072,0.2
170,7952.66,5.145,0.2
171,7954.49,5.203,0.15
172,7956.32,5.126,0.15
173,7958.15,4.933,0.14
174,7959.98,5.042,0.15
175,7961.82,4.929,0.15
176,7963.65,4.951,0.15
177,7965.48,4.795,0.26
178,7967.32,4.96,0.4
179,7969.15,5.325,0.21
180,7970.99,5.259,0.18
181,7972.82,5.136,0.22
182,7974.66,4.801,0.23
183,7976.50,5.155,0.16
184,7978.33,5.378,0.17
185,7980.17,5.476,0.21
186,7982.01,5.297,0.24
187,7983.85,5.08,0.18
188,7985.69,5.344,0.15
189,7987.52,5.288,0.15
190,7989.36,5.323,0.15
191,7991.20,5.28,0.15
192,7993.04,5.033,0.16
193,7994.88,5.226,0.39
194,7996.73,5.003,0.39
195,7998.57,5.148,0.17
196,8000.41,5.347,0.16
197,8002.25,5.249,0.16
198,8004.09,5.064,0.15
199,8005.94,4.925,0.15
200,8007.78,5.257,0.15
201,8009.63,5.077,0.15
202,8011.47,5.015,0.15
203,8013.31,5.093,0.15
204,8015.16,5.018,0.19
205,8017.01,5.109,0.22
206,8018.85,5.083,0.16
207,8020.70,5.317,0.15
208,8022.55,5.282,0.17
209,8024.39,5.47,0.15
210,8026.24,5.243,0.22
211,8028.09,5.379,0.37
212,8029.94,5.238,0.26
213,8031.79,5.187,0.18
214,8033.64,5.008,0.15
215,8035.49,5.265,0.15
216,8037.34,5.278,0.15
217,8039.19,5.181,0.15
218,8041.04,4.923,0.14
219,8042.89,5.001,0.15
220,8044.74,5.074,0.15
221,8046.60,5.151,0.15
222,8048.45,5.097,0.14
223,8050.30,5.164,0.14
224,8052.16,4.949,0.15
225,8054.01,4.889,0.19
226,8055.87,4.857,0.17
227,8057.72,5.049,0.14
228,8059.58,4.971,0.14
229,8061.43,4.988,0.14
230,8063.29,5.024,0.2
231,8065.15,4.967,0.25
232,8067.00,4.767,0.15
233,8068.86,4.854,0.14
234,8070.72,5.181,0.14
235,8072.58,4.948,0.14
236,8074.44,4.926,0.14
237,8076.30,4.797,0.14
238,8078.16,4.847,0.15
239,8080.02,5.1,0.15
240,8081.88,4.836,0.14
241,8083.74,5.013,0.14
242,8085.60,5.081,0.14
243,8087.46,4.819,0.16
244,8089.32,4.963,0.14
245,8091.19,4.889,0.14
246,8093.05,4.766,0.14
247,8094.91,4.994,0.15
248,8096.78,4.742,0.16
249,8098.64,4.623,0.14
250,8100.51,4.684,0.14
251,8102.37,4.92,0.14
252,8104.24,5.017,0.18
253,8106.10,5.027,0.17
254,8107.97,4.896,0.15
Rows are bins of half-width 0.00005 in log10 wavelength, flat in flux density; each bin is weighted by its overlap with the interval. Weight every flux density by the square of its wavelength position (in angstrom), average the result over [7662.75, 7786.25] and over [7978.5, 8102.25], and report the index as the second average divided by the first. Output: 1.1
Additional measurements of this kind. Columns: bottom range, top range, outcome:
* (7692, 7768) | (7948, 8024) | 1.08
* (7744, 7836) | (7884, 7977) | 1.03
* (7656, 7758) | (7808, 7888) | 1.05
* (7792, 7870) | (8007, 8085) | 1.03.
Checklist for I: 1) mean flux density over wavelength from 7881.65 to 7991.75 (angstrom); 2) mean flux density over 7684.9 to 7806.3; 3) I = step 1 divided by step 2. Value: 1.0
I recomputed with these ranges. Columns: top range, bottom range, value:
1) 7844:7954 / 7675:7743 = 1.02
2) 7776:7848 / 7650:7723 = 1.03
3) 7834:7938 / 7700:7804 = 1.02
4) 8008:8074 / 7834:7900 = 0.99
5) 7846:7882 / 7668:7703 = 1.02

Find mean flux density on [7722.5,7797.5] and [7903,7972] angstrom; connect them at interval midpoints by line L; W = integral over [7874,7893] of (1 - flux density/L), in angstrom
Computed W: 0.7 angstrom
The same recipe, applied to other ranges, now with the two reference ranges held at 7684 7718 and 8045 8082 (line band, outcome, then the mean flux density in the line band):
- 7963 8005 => -1.56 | 5.17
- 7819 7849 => -0.97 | 5.18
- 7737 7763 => -0.64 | 5.15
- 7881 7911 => -0.26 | 5.05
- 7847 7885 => -0.88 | 5.12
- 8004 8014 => -0.18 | 5.07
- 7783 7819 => -0.60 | 5.1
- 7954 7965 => -0.05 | 5.02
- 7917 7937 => -0.79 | 5.2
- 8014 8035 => -0.98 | 5.21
